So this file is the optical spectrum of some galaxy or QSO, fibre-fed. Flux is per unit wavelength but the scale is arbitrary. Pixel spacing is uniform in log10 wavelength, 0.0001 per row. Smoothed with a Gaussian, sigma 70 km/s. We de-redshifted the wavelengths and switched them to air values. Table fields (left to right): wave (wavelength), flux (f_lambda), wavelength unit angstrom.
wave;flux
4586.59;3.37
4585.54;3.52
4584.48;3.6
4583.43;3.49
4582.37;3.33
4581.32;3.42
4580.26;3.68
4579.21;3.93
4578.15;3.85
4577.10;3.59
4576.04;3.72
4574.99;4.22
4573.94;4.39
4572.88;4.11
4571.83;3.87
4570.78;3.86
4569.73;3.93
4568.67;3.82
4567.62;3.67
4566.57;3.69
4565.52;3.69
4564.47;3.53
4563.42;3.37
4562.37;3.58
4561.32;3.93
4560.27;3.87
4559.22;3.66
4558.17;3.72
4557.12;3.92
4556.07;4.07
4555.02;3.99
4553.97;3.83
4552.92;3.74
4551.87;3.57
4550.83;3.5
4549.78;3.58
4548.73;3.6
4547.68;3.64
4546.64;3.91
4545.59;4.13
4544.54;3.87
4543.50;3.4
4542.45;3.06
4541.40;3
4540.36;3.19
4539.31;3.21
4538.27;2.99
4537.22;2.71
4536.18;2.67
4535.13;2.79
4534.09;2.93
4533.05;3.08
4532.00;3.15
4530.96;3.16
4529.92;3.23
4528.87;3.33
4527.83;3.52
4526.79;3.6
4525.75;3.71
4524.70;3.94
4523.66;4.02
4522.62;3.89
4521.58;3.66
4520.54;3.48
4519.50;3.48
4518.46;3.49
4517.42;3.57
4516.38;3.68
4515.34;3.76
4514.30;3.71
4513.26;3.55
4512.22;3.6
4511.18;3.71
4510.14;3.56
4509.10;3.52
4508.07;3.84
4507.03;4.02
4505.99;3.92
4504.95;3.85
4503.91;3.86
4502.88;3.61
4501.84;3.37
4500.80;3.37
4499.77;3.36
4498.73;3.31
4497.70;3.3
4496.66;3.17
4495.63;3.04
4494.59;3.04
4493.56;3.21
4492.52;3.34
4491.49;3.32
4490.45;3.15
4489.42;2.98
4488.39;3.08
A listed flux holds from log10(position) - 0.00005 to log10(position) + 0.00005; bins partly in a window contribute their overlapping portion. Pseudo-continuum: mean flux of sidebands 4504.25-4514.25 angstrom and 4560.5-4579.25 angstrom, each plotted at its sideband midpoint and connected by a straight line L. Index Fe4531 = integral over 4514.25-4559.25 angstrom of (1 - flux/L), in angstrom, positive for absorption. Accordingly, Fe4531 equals 3.22 angstrom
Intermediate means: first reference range 3.73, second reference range 3.82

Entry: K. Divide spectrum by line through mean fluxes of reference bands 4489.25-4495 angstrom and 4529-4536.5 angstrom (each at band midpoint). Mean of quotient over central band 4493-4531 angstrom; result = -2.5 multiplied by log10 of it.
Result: -0.147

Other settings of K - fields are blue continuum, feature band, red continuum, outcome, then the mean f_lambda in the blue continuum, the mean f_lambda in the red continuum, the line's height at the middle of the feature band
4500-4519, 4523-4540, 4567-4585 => 0.140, 3.66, 3.79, 3.7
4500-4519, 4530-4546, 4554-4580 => 0.188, 3.66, 3.83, 3.75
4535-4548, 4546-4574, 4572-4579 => -0.035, 3.28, 3.97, 3.66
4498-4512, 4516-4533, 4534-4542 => -0.103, 3.63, 2.94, 3.22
